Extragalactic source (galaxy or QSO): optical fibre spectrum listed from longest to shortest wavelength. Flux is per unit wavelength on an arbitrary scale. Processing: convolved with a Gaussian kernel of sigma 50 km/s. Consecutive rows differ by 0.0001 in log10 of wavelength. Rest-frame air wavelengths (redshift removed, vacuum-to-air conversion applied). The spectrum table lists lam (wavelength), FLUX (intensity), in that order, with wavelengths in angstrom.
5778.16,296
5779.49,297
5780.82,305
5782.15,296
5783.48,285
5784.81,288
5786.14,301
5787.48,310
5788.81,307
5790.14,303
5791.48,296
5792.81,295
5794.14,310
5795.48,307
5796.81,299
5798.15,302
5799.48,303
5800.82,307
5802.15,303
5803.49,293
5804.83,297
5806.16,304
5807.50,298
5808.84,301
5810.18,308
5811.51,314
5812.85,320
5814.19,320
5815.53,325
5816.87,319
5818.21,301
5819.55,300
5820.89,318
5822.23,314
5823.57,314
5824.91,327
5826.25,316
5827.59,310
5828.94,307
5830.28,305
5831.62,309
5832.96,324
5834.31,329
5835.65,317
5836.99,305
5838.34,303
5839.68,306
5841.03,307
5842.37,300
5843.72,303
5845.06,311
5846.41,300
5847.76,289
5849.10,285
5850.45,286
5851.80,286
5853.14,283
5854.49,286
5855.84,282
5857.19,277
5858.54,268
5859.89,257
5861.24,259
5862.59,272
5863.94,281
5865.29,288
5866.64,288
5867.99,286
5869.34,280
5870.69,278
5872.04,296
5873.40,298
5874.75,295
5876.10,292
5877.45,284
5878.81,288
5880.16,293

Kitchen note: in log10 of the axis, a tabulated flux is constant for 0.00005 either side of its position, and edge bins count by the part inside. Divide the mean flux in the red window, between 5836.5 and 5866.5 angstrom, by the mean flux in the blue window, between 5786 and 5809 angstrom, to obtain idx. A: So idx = 1.0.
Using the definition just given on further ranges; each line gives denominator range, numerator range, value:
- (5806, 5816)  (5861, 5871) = 0.90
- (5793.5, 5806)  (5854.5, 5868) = 0.91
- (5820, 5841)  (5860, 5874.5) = 0.90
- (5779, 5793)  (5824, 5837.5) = 1.06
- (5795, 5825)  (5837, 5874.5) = 0.93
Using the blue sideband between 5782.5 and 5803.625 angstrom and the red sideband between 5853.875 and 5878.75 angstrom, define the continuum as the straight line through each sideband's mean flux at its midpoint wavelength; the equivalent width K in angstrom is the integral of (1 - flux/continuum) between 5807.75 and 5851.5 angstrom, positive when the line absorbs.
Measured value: -2.7 angstrom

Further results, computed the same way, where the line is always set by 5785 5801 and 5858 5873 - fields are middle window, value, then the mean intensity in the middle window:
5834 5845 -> -0.8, 308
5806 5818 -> -0.6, 312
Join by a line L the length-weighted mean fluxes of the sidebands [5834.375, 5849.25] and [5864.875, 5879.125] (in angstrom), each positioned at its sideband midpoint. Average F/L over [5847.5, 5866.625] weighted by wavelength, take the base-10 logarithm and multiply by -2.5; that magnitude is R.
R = 0.07 mag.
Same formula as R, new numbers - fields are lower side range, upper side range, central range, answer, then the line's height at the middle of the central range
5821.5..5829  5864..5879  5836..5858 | 0.03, 303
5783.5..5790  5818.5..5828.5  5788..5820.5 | 0.00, 306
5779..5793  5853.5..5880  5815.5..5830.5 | -0.08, 291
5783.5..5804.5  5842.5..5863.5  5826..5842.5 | -0.08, 289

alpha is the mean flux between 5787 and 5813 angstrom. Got 304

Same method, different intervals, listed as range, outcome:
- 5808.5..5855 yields 307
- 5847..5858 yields 284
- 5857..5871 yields 276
